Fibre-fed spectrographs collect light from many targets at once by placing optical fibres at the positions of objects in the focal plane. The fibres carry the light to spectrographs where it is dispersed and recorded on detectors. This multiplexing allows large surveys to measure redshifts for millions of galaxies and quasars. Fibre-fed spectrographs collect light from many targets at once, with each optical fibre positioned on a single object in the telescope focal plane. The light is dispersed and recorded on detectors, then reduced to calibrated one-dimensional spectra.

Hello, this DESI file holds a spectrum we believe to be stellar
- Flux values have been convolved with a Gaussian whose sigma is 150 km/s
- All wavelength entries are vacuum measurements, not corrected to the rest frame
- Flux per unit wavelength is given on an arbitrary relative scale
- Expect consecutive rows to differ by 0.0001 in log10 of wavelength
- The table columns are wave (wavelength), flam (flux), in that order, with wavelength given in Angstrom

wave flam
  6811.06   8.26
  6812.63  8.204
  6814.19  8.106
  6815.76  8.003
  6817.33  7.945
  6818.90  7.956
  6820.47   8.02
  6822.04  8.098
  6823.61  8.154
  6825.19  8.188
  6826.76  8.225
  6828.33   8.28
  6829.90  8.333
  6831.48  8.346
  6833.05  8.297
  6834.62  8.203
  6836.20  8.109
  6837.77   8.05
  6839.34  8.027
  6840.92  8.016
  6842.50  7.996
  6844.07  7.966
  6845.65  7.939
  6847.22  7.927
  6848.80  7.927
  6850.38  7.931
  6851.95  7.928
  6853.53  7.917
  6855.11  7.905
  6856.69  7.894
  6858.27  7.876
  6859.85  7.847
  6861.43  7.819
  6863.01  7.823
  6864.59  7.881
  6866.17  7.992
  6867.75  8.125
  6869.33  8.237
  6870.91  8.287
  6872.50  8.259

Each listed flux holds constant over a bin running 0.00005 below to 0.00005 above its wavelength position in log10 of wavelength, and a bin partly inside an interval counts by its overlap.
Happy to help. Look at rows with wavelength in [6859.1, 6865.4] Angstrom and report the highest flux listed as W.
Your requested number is 7.881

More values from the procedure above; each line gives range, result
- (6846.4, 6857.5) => 7.931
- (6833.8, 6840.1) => 8.203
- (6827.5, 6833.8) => 8.346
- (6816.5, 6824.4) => 8.154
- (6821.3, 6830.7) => 8.333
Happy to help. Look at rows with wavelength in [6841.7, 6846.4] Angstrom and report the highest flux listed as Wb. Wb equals 7.996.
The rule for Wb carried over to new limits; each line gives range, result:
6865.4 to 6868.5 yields 8.125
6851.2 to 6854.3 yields 7.928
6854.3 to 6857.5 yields 7.905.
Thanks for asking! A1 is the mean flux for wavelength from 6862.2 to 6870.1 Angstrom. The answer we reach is 8.01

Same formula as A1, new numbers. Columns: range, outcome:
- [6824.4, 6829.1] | 8.23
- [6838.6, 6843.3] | 8.01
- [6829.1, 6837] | 8.26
